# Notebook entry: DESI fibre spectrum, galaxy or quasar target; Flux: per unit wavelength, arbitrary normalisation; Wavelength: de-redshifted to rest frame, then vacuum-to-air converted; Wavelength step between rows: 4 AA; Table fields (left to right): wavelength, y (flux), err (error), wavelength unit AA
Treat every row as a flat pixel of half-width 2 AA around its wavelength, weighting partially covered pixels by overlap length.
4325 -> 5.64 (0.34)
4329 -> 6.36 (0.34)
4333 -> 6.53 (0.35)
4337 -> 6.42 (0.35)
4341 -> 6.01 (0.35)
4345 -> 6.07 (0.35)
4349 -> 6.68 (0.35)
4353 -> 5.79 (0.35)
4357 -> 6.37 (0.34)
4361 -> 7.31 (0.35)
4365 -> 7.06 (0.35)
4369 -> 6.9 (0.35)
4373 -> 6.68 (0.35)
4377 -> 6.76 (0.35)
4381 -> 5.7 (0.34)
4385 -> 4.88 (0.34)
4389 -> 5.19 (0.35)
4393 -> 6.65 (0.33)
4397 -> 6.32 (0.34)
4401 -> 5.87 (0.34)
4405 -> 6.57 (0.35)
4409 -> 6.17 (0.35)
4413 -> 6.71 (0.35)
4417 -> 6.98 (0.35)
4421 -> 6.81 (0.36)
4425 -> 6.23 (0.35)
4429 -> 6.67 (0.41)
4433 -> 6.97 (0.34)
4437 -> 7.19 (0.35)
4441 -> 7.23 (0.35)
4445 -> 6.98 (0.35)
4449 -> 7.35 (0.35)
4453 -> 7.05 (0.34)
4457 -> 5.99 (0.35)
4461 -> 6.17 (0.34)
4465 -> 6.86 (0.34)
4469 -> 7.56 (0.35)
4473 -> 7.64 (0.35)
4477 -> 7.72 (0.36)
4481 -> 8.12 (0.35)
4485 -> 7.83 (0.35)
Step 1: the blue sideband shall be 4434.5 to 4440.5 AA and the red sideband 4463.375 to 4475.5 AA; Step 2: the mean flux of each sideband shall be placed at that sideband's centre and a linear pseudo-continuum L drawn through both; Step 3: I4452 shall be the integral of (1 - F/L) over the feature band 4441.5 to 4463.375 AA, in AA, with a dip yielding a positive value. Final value 1.6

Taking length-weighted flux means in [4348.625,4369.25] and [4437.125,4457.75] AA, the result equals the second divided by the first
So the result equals 1.05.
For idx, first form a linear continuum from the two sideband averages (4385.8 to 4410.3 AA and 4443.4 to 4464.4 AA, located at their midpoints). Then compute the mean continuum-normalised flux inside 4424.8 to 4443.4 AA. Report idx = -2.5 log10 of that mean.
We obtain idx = -0.071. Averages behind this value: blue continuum 6.07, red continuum 6.71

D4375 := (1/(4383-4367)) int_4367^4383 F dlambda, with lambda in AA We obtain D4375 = 6.51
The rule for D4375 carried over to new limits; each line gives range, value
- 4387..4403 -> 6.01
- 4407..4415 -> 6.44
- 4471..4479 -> 7.68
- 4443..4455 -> 7.13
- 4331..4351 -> 6.34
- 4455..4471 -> 6.65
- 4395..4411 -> 6.23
